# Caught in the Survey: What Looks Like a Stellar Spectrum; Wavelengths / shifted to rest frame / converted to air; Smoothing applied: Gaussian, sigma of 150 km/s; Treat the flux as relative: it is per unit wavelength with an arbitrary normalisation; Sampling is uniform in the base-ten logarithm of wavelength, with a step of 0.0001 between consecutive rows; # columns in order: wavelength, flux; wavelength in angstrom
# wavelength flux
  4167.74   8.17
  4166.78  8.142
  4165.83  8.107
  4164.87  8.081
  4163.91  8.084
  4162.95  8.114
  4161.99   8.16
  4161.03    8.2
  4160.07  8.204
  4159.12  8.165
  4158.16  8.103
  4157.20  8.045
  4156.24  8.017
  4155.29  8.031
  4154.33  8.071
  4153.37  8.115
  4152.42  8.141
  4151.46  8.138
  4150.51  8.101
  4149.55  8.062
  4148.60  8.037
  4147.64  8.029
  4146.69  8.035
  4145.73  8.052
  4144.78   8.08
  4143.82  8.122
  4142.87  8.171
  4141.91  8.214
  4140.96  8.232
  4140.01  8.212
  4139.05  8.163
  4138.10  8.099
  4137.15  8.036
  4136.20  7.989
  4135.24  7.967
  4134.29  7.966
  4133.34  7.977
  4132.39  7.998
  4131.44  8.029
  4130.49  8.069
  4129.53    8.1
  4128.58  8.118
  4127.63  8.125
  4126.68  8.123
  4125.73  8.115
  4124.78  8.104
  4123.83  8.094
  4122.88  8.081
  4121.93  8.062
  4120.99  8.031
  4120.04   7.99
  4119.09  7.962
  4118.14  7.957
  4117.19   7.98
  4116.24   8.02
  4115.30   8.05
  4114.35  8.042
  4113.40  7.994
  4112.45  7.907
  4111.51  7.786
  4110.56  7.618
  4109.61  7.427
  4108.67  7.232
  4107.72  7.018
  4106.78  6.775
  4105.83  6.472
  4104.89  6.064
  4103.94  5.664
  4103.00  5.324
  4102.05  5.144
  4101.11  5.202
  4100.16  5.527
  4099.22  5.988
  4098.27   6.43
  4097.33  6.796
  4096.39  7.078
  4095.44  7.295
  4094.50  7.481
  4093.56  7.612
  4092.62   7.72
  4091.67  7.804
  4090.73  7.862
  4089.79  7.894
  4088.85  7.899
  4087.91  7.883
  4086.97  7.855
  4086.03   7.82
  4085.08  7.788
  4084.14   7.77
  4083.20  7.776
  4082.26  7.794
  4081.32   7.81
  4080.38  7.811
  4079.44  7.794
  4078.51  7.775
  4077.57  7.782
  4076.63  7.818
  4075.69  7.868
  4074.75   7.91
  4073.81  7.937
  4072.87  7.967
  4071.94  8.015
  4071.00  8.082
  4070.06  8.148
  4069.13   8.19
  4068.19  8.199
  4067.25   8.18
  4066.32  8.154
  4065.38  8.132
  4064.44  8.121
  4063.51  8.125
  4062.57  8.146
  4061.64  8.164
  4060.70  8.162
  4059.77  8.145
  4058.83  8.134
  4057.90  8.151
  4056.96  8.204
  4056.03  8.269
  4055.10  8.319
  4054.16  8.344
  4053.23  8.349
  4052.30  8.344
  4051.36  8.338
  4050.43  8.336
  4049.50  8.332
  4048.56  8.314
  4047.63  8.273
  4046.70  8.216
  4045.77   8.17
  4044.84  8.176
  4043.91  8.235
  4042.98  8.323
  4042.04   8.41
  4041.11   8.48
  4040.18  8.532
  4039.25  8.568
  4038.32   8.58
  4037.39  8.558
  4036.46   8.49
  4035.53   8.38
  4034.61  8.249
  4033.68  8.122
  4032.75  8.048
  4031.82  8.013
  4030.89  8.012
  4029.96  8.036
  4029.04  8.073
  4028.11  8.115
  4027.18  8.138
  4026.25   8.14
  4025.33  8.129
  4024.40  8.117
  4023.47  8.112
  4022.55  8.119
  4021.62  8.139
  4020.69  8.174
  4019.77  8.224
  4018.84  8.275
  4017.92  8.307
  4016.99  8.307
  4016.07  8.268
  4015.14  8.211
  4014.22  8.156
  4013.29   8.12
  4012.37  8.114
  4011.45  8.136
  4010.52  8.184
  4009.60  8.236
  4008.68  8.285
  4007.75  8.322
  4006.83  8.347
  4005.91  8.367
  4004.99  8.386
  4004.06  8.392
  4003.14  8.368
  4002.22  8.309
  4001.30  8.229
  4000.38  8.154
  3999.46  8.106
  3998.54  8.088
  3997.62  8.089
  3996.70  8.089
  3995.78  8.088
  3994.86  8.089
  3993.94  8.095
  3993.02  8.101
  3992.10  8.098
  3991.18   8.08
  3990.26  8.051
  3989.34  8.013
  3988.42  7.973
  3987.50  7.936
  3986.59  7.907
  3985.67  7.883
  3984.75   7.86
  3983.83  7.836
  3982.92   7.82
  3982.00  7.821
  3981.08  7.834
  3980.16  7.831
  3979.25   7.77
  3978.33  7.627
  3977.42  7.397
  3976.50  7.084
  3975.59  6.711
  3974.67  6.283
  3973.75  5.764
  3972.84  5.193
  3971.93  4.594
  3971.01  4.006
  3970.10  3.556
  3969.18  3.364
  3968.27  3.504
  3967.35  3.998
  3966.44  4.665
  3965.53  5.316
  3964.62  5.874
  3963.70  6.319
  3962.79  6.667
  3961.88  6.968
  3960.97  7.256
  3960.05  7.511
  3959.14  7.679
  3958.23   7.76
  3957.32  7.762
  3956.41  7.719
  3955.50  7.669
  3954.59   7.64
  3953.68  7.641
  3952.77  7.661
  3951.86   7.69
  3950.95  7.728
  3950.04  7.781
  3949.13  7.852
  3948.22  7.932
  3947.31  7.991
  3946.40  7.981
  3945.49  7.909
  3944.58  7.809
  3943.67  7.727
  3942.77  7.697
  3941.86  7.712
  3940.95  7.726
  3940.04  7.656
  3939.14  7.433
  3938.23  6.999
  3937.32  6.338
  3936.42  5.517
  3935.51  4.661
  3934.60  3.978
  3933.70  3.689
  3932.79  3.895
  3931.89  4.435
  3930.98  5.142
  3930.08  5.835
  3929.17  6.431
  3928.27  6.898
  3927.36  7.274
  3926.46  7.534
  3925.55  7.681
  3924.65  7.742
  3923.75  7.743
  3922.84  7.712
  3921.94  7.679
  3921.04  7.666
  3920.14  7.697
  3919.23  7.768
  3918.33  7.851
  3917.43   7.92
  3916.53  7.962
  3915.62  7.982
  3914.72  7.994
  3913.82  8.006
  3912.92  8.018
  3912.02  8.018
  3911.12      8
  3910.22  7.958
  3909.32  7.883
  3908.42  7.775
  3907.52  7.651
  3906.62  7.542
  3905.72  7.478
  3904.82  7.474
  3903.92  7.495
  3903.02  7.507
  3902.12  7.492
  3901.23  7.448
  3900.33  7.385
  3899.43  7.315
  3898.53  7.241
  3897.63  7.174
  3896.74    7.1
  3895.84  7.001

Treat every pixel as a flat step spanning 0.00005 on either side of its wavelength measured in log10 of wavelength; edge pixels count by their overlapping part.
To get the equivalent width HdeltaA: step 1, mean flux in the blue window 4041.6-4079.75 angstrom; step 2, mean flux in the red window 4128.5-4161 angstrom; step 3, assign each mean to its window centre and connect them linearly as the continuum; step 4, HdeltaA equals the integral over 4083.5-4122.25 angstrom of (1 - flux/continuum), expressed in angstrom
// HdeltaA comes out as 4.0 angstrom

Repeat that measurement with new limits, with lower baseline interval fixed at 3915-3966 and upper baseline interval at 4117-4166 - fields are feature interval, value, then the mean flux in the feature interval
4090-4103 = 1.9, 6.73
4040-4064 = -2.0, 8.27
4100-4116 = 2.2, 6.82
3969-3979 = 2.1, 5.7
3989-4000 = -1.1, 8.08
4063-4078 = -0.6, 8.04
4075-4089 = -0.1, 7.81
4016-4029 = -1.2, 8.18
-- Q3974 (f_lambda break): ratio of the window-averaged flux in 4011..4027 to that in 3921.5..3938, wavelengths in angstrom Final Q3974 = 1.33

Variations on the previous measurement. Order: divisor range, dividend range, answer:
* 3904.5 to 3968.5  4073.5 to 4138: 1.07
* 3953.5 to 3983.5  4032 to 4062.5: 1.29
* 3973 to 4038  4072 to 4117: 0.92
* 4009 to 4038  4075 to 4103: 0.89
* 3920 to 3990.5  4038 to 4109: 1.13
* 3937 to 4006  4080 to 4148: 1.05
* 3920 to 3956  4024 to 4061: 1.18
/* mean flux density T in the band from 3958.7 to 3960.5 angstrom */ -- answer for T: 7.6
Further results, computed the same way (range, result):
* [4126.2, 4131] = 8.1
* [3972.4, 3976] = 5.97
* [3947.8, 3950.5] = 7.85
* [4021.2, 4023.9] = 8.13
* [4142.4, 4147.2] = 8.1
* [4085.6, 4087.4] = 7.84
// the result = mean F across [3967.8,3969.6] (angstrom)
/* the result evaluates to 3.43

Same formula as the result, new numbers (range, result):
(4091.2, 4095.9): 7.59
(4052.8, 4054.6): 8.36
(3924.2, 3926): 7.74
